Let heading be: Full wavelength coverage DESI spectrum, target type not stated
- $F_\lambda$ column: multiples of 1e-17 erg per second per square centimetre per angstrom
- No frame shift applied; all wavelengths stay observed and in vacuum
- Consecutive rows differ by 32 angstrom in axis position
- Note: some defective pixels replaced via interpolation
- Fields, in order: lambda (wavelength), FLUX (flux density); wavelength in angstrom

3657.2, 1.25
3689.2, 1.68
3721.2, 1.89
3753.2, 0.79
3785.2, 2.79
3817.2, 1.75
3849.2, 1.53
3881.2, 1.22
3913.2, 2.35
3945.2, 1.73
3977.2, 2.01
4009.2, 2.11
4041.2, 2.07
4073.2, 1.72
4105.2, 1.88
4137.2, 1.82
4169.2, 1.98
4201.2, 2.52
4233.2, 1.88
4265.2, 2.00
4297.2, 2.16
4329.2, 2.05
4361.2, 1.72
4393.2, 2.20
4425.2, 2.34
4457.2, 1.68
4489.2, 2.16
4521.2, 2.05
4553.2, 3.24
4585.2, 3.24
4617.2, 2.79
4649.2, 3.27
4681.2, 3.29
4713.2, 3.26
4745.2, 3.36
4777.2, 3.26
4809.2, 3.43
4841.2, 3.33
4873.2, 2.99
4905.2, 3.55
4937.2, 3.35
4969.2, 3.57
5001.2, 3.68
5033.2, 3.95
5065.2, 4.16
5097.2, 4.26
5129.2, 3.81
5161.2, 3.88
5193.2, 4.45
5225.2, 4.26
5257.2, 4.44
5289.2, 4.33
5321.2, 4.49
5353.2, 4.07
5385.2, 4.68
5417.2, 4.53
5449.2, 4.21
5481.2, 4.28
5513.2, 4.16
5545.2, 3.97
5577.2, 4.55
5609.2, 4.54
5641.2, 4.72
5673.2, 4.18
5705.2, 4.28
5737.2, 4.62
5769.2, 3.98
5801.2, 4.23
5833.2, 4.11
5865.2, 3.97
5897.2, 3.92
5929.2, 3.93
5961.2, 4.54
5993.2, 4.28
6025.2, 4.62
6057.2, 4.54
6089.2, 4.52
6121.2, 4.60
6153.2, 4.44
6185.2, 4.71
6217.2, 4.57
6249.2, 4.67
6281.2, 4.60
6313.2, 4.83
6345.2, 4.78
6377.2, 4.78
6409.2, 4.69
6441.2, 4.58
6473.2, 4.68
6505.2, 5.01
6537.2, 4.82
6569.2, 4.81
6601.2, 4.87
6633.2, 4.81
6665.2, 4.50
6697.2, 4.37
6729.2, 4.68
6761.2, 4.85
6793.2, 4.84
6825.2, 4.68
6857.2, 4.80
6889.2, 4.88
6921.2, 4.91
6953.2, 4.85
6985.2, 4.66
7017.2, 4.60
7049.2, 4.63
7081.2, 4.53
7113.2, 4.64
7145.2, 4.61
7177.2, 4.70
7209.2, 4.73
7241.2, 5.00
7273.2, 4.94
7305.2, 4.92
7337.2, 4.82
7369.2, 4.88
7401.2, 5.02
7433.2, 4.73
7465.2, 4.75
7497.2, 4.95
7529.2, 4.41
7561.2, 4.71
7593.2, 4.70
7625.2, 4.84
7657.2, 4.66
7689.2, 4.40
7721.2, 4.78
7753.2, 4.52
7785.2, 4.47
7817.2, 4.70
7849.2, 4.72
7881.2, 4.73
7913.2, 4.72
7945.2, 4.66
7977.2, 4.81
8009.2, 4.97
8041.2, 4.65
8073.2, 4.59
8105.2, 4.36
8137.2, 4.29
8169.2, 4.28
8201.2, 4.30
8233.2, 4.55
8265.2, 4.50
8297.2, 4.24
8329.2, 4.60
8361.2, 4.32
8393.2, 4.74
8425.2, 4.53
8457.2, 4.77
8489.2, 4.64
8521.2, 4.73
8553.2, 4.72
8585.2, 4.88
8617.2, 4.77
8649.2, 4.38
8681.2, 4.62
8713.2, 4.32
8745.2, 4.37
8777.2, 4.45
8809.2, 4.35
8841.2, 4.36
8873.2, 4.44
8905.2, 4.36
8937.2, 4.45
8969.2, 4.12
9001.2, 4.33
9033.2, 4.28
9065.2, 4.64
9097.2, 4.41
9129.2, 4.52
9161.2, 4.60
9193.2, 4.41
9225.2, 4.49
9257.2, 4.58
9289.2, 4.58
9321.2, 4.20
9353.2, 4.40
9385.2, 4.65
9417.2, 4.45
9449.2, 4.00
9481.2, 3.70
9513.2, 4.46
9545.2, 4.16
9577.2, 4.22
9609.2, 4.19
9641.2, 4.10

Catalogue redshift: 0.136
